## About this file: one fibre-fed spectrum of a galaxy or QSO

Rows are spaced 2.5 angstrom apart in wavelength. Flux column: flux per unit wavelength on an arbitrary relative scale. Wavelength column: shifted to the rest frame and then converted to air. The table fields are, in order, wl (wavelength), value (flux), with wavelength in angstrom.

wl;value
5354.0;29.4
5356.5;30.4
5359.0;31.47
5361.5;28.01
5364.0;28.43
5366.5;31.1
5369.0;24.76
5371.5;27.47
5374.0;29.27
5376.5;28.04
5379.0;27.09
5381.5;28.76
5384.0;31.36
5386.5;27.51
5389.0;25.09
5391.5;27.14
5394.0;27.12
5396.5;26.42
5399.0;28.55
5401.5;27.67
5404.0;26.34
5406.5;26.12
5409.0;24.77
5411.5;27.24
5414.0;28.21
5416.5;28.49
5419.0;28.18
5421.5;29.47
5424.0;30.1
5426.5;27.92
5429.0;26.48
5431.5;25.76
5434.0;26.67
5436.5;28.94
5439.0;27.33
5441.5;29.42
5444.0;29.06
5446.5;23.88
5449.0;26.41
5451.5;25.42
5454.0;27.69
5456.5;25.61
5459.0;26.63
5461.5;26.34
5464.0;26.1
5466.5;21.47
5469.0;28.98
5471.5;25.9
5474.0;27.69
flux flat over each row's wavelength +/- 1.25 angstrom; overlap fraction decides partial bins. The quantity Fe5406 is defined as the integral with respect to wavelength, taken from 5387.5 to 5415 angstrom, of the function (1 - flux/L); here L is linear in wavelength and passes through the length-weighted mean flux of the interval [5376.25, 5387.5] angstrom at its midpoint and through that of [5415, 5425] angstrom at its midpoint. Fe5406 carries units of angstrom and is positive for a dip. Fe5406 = 1.94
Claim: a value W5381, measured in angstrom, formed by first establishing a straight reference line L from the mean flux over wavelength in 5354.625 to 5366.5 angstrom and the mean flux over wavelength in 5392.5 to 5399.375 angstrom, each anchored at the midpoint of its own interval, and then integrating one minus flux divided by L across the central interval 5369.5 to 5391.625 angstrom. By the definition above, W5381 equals 0.31 angstrom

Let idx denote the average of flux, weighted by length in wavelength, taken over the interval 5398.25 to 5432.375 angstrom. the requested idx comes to 27.5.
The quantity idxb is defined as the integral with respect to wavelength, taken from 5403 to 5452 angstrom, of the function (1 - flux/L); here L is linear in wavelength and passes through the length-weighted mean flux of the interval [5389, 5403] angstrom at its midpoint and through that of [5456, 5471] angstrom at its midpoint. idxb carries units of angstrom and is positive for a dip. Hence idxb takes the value -1.5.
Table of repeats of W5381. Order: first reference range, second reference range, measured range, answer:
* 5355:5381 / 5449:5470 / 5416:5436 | -0.7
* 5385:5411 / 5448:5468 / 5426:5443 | -0.9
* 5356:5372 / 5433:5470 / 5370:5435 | 0.6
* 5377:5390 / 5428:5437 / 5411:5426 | -0.8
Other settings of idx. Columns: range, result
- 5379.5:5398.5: 27.6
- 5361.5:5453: 27.6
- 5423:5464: 27.1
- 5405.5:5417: 26.9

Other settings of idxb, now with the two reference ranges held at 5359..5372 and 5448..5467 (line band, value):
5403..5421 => -0.1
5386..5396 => 0.4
